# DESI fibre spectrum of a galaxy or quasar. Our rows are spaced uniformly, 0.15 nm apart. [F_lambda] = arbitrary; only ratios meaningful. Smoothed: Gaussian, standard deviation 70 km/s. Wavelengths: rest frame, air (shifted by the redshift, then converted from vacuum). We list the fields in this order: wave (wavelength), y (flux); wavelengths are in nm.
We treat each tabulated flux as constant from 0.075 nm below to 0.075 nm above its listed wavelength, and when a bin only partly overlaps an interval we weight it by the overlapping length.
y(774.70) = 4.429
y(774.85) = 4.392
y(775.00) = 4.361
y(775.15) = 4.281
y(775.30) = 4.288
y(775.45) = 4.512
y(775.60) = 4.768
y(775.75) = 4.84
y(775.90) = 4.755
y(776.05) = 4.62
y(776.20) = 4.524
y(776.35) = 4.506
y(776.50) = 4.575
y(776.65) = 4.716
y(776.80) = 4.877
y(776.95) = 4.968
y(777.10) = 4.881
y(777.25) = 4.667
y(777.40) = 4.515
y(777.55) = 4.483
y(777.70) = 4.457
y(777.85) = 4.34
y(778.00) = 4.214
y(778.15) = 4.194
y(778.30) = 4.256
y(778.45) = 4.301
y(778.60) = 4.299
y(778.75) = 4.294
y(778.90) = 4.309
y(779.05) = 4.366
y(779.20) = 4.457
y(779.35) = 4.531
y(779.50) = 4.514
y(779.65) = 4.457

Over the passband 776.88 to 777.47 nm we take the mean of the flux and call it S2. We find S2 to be 4.76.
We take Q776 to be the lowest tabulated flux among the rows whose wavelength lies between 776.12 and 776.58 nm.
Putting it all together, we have 4.506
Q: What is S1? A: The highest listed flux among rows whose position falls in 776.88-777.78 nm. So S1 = 4.968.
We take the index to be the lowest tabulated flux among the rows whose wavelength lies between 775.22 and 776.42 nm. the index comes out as 4.288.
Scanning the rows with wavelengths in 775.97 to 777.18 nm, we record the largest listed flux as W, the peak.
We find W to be 4.968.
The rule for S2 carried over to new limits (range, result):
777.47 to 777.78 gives 4.47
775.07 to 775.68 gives 4.46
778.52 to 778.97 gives 4.3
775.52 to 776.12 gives 4.74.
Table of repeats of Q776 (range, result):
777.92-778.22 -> 4.194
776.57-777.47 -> 4.515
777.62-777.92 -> 4.34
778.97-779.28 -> 4.366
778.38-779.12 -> 4.294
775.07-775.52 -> 4.281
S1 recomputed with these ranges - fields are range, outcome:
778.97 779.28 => 4.457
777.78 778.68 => 4.34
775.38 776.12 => 4.84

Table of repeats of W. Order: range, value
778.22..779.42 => 4.531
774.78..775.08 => 4.392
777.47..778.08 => 4.483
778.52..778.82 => 4.299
